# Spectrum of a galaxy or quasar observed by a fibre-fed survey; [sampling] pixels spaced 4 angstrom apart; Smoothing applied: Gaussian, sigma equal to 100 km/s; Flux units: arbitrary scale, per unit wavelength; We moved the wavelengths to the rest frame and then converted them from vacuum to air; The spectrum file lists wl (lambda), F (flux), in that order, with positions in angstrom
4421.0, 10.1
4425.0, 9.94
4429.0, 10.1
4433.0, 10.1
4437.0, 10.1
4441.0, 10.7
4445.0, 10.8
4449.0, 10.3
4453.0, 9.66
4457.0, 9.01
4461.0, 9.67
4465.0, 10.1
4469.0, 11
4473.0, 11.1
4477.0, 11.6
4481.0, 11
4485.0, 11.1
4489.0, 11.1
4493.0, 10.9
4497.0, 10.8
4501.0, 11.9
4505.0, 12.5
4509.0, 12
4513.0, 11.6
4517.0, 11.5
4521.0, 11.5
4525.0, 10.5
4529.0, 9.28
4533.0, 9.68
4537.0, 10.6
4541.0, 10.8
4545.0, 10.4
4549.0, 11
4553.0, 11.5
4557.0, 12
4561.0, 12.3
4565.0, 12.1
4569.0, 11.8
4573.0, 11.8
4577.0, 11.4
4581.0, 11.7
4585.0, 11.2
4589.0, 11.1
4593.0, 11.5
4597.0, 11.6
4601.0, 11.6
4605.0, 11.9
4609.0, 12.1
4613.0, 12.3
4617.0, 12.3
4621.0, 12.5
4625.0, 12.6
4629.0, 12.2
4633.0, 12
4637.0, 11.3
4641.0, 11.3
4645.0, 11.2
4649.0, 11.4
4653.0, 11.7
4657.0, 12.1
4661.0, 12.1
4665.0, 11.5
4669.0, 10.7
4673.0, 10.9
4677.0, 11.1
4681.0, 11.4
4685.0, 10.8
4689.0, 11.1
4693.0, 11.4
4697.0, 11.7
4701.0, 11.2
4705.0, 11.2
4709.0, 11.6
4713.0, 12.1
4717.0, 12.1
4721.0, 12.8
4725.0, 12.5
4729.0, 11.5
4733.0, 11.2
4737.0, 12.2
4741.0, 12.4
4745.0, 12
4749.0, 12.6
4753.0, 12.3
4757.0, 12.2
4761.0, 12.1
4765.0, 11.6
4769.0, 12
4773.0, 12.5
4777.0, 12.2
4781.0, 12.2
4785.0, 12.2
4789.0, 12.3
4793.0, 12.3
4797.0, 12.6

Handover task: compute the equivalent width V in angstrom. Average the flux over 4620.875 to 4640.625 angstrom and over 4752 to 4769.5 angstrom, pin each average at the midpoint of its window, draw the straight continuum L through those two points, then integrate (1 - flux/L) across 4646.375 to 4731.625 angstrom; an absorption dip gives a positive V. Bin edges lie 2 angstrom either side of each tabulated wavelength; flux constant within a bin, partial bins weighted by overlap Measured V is 3.3 angstrom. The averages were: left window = 12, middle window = 11.6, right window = 12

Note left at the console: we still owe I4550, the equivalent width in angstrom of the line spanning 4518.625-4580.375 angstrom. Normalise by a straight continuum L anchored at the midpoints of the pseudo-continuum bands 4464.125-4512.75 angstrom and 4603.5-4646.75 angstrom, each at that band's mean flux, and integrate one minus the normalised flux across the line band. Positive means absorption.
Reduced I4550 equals 2.6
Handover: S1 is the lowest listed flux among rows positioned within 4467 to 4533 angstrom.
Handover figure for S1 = 9.28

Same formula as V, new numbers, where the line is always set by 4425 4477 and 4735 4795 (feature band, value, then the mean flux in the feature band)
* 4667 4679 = 0.8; 10.9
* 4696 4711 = 0.5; 11.4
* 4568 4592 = -0.9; 11.5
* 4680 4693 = 0.7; 11.1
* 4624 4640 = -0.8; 11.9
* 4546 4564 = -1.2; 11.6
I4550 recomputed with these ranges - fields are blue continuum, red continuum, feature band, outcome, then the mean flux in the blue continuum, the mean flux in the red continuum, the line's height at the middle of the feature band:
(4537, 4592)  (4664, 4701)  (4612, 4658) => -2.52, 11.4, 11.2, 11.3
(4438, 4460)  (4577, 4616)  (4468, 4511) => -3.51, 10.1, 11.7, 10.5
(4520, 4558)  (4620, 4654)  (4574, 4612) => -1.04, 10.7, 11.8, 11.3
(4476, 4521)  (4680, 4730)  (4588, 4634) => -1.71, 11.5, 11.7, 11.6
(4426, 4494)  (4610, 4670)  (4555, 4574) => -1.26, 10.5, 11.8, 11.3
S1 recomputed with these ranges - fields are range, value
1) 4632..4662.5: 11.2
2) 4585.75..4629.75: 11.1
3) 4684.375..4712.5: 10.8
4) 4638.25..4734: 10.7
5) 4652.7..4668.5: 11.5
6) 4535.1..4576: 10.4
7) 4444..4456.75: 9.66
